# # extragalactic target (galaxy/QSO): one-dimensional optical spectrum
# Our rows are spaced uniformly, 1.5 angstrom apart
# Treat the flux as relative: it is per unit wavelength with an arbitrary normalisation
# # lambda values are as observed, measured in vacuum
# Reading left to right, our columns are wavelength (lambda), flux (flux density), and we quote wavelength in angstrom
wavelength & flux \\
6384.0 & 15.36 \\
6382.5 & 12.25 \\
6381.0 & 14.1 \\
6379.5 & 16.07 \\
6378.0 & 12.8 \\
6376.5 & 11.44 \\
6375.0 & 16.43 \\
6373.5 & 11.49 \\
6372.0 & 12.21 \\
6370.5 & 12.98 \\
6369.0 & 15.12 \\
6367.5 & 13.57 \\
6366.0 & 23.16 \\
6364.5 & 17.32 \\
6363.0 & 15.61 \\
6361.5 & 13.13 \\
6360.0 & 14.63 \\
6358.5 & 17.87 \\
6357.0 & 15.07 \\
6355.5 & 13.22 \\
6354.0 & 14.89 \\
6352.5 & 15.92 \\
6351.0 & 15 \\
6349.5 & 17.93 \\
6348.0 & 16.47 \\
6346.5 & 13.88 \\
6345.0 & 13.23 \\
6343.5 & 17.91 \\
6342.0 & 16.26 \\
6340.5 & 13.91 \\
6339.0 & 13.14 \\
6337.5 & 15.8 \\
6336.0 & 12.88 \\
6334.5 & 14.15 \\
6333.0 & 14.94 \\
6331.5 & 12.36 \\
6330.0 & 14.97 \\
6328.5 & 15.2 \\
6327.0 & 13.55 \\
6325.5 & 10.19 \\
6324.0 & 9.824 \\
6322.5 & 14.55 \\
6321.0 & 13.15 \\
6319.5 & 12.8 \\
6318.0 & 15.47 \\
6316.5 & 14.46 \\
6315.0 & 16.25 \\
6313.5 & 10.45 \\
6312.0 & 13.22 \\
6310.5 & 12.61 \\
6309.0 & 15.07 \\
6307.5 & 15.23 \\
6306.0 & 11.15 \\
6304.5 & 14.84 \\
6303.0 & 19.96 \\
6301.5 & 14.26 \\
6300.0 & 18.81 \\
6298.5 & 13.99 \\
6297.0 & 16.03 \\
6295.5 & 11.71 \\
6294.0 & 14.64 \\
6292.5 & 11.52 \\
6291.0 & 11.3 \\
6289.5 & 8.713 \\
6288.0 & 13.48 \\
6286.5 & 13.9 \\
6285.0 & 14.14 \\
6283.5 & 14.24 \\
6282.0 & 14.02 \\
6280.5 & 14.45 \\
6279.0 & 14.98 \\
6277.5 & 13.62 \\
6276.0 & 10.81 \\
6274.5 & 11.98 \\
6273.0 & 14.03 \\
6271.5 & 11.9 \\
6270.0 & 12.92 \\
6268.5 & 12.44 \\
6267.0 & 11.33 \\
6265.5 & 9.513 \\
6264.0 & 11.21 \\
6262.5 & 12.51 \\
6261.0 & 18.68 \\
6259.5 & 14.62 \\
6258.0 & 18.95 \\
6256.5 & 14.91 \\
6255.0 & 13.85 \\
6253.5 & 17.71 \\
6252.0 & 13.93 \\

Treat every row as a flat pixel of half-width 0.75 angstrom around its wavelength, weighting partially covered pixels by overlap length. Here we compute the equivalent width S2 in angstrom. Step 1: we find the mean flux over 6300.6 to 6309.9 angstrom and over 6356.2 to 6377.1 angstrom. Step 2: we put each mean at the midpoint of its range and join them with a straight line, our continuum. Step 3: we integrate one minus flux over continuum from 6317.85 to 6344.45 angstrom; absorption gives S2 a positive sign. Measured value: 2.1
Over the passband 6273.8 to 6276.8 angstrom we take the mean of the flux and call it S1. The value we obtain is 11.4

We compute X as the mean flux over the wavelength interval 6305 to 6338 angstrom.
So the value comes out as 13.6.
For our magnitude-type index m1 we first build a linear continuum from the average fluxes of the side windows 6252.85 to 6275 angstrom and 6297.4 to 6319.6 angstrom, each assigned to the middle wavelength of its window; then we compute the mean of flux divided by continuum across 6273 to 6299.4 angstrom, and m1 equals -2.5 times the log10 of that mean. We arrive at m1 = 0.08 mag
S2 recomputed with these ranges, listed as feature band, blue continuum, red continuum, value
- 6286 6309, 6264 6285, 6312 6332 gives -1.7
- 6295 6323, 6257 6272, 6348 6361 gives 0.1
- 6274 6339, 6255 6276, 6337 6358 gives 2.6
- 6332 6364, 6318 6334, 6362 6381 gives -2.3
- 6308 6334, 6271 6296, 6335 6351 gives 1.5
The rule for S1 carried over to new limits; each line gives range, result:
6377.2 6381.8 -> 14.3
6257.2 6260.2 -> 16.8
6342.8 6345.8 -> 15.5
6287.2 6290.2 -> 11.2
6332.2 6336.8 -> 14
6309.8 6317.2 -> 13.4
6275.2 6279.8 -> 13.1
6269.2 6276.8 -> 12.3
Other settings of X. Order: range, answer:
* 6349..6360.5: 15.5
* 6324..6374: 14.7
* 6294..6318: 14.6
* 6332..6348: 14.7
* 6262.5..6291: 12.6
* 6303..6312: 14.2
